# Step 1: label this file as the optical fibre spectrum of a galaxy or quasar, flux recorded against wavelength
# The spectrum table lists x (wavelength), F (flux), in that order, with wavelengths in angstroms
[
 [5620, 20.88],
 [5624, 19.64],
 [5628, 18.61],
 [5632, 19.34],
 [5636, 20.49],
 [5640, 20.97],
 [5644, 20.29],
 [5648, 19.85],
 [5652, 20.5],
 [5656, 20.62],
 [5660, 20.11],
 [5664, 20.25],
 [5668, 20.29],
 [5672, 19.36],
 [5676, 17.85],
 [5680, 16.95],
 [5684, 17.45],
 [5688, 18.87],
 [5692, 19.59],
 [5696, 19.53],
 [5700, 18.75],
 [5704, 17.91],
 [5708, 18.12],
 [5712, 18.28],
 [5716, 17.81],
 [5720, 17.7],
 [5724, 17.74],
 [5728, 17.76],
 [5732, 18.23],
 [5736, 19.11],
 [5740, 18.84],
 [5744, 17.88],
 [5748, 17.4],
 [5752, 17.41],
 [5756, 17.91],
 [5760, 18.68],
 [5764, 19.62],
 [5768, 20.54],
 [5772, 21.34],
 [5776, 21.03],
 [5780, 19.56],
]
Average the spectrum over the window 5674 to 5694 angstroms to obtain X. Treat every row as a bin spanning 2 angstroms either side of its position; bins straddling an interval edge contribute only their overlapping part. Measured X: 18.1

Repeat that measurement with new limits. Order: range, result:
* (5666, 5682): 18.6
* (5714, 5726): 17.8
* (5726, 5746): 18.4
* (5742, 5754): 17.6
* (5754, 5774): 19.6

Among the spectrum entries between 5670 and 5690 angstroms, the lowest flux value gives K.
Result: 16.95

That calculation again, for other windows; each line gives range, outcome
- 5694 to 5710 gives 17.91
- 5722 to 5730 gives 17.74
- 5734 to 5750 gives 17.4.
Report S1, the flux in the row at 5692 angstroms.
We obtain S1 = 19.59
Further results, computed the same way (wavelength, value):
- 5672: 19.36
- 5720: 17.7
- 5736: 19.11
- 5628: 18.61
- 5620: 20.88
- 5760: 18.68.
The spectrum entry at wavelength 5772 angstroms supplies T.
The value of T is 21.34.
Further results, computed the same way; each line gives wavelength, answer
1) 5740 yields 18.84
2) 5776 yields 21.03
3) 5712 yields 18.28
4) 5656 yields 20.62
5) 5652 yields 20.5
